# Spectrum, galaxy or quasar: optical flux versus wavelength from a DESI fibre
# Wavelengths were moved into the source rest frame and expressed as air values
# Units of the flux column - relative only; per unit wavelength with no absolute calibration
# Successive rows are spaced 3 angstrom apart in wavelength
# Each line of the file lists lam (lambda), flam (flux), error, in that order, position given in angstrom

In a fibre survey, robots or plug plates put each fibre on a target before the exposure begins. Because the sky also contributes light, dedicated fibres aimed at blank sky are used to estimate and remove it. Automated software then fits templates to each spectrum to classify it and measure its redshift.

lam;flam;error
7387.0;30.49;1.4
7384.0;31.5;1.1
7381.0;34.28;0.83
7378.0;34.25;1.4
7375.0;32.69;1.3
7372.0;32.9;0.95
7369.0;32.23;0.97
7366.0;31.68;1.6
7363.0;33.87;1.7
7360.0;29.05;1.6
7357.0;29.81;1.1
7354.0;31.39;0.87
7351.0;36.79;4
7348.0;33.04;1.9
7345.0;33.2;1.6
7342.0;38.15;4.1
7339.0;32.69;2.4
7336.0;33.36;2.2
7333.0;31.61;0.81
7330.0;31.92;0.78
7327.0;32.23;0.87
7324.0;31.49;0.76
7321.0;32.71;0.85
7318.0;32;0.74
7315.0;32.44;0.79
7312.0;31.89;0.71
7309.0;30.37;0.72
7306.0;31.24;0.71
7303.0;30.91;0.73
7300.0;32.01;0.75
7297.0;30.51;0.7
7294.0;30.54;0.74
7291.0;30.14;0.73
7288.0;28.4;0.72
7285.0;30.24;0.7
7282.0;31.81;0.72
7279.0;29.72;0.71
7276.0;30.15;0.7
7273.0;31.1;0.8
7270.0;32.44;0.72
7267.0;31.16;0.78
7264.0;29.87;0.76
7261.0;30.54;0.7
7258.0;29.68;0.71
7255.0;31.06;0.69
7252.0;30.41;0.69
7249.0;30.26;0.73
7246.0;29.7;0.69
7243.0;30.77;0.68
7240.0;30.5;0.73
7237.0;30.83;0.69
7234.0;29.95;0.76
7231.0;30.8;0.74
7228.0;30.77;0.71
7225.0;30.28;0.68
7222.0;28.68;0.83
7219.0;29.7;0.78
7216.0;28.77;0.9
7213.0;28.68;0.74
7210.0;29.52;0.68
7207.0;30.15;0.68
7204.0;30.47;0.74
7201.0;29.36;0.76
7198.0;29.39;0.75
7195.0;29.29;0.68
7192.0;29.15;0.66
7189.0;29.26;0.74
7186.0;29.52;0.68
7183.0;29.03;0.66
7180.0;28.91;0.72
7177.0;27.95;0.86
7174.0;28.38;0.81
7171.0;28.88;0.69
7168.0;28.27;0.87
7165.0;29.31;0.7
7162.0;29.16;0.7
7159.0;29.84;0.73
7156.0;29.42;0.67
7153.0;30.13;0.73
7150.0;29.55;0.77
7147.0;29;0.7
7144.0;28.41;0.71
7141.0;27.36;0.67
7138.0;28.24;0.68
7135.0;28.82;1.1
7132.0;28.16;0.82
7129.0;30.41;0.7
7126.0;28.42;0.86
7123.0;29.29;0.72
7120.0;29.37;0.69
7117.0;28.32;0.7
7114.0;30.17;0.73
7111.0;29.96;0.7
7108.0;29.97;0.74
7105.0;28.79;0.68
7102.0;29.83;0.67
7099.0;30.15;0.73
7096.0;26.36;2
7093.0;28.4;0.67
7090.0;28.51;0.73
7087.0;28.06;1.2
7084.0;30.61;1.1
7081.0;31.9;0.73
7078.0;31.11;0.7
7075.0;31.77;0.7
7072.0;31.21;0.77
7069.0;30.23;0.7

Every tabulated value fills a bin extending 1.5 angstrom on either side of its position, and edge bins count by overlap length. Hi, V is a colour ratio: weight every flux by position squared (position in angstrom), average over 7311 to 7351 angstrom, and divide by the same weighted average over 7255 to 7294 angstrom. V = 1.10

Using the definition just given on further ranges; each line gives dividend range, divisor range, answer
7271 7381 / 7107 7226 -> 1.14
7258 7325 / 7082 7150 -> 1.12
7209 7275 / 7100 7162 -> 1.07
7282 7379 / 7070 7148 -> 1.16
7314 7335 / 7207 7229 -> 1.12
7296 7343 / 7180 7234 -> 1.12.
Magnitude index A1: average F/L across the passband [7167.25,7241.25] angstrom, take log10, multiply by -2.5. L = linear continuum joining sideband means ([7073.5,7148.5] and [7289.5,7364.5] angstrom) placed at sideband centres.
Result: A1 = 0.04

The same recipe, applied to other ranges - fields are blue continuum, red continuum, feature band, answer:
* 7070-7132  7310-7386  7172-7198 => 0.06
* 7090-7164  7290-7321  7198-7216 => 0.02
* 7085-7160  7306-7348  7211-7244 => 0.03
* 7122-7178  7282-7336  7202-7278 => 0.00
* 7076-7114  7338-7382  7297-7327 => 0.03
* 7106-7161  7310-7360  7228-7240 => 0.01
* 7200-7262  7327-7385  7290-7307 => 0.02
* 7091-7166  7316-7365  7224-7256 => 0.02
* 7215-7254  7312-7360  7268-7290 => 0.02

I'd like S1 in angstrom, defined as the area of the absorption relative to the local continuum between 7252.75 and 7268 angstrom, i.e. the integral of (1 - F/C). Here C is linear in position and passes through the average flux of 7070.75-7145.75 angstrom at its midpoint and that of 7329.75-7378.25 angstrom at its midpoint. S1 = 0.52 angstrom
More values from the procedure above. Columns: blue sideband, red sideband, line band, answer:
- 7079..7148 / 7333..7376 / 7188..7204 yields 0.5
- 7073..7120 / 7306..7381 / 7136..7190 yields 2.6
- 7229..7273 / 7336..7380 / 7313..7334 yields 0.1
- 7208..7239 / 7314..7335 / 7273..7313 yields 1.0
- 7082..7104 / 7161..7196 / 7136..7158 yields 0.0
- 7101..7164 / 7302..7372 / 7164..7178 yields 0.6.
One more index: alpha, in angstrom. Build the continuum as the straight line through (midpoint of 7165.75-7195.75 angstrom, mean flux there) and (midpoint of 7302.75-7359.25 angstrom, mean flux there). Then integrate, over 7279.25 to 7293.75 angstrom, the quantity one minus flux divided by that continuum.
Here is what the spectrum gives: 0.6 angstrom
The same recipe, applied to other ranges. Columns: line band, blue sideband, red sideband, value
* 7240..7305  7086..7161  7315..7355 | 2.75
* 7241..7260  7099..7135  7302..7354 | 0.69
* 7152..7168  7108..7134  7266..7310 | 0.10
